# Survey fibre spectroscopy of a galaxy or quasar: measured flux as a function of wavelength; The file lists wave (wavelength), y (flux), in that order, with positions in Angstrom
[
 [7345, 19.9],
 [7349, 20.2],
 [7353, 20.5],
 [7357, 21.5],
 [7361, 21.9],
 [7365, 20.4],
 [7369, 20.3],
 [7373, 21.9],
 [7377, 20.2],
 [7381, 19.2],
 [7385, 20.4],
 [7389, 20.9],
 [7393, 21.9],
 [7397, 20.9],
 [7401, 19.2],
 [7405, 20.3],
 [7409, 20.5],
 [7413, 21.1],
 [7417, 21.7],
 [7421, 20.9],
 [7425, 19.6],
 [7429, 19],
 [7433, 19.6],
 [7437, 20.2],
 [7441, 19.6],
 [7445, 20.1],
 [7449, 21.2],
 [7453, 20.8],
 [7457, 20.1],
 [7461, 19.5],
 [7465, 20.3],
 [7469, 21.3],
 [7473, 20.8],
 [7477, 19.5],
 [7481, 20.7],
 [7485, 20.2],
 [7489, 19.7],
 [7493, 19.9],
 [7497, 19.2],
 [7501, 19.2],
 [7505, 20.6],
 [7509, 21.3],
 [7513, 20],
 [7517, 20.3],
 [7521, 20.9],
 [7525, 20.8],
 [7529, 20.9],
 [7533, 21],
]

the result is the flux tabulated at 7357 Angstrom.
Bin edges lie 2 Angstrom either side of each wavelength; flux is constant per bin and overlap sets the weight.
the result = 21.5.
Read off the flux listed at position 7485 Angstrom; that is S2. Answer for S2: 20.2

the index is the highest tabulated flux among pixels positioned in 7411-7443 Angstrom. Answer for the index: 21.7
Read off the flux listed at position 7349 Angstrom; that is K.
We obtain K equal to 20.2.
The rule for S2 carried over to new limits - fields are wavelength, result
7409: 20.5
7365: 20.4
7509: 21.3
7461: 19.5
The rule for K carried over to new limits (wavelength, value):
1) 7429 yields 19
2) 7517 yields 20.3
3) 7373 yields 21.9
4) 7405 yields 20.3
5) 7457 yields 20.1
